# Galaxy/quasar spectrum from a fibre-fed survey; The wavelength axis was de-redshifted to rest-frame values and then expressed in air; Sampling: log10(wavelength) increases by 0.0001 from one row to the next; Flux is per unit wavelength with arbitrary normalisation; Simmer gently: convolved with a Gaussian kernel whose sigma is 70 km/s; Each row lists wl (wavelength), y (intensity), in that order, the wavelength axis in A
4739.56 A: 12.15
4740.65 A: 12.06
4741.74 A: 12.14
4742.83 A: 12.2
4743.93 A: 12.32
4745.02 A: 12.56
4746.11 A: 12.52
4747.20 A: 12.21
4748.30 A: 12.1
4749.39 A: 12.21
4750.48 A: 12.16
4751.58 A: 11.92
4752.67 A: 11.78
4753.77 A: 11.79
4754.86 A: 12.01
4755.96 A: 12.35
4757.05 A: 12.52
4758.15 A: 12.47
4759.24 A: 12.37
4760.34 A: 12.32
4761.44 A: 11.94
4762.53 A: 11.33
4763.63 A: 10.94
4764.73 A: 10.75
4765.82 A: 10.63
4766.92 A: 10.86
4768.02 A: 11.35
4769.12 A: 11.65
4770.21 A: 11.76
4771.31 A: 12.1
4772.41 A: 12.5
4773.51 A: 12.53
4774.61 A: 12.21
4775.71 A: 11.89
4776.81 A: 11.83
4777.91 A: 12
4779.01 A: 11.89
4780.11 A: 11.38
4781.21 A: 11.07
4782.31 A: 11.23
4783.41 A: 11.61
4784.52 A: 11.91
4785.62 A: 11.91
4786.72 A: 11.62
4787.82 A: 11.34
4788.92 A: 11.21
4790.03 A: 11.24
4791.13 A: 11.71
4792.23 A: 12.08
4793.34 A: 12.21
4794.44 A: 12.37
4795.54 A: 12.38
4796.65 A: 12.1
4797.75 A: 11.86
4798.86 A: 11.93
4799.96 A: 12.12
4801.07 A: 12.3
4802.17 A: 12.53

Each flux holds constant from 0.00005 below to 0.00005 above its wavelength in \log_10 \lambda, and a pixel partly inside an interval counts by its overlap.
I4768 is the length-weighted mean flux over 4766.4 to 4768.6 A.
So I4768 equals 11.1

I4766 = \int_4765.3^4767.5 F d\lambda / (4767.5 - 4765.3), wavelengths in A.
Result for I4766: 10.7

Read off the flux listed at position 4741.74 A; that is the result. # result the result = 12.14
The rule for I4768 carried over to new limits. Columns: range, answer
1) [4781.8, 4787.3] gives 11.7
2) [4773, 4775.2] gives 12.4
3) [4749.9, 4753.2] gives 12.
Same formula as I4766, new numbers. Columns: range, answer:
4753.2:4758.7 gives 12.2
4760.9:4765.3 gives 11.3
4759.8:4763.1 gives 11.9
